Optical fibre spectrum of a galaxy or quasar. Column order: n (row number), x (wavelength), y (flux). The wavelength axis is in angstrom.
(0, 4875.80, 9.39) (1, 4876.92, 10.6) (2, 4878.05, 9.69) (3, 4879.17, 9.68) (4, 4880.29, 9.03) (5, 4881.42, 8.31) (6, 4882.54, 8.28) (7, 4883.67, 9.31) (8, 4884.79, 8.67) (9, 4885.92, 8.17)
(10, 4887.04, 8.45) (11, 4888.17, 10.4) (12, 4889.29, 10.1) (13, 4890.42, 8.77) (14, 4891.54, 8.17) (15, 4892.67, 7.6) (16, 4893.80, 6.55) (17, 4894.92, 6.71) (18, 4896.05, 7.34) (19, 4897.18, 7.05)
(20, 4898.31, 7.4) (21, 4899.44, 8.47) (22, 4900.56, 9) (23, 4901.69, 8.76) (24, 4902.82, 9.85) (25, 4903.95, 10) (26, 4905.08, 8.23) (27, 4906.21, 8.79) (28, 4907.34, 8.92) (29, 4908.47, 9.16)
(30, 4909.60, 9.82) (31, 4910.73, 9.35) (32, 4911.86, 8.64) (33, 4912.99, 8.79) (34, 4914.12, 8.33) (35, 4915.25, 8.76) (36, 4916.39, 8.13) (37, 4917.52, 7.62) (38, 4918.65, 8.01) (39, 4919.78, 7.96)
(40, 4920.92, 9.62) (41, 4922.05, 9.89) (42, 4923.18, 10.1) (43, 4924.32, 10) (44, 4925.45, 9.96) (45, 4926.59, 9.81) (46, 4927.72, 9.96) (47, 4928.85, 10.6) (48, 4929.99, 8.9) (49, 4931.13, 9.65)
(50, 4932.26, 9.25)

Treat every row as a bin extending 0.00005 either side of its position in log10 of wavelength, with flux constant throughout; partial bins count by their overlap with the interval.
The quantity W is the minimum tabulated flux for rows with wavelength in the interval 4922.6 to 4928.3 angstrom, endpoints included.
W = 9.81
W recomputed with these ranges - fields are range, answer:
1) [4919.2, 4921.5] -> 7.96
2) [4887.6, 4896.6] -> 6.55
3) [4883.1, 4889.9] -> 8.17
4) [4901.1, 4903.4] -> 8.76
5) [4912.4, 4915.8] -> 8.33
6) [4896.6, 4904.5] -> 7.05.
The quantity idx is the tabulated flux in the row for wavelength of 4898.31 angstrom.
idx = 7.4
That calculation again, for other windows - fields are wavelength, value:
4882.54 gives 8.28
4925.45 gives 9.96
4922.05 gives 9.89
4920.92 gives 9.62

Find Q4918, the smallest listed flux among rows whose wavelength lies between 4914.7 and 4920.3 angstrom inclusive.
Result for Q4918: 7.62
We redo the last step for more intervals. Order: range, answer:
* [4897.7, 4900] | 7.4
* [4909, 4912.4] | 8.64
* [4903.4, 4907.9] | 8.23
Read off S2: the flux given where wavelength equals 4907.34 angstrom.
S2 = 8.92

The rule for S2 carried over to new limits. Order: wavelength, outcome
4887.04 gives 8.45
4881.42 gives 8.31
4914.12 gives 8.33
